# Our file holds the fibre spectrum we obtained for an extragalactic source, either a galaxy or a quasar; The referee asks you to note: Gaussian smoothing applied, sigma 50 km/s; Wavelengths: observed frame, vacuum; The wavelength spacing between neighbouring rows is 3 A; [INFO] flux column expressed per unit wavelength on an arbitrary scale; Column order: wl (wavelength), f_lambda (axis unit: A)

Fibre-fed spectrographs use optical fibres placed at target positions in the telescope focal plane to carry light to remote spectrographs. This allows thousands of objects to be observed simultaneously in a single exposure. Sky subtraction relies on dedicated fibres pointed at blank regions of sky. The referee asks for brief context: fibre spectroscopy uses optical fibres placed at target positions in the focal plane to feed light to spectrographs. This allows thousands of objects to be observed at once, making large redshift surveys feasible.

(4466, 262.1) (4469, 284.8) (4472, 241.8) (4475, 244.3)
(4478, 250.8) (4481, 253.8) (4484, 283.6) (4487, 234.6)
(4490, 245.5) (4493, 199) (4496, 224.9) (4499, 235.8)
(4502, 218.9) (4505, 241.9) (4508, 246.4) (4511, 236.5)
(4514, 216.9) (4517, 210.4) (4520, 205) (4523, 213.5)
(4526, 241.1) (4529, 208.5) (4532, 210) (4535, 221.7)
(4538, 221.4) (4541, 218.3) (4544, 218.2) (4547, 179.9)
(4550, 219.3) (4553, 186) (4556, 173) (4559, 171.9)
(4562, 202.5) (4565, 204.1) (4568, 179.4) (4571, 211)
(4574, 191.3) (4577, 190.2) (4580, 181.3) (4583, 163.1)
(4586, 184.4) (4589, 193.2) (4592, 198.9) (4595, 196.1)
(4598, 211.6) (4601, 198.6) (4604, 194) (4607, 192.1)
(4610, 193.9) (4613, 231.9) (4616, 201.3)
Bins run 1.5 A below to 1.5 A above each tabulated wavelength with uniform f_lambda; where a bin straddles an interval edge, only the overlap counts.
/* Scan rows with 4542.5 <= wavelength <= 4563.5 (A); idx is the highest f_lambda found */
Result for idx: 219.3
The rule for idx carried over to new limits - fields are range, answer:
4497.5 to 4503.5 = 235.8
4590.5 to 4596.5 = 198.9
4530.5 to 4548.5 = 221.7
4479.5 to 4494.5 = 283.6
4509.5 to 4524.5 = 236.5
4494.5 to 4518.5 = 246.4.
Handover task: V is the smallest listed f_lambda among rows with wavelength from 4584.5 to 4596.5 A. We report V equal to 184.4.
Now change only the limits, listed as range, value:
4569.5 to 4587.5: 163.1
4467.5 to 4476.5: 241.8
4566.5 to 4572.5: 179.4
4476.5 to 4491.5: 234.6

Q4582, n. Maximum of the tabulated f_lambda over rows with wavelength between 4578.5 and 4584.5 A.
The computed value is 181.3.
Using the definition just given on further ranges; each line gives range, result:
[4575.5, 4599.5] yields 211.6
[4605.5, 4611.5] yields 193.9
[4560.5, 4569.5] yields 204.1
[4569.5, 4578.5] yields 211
